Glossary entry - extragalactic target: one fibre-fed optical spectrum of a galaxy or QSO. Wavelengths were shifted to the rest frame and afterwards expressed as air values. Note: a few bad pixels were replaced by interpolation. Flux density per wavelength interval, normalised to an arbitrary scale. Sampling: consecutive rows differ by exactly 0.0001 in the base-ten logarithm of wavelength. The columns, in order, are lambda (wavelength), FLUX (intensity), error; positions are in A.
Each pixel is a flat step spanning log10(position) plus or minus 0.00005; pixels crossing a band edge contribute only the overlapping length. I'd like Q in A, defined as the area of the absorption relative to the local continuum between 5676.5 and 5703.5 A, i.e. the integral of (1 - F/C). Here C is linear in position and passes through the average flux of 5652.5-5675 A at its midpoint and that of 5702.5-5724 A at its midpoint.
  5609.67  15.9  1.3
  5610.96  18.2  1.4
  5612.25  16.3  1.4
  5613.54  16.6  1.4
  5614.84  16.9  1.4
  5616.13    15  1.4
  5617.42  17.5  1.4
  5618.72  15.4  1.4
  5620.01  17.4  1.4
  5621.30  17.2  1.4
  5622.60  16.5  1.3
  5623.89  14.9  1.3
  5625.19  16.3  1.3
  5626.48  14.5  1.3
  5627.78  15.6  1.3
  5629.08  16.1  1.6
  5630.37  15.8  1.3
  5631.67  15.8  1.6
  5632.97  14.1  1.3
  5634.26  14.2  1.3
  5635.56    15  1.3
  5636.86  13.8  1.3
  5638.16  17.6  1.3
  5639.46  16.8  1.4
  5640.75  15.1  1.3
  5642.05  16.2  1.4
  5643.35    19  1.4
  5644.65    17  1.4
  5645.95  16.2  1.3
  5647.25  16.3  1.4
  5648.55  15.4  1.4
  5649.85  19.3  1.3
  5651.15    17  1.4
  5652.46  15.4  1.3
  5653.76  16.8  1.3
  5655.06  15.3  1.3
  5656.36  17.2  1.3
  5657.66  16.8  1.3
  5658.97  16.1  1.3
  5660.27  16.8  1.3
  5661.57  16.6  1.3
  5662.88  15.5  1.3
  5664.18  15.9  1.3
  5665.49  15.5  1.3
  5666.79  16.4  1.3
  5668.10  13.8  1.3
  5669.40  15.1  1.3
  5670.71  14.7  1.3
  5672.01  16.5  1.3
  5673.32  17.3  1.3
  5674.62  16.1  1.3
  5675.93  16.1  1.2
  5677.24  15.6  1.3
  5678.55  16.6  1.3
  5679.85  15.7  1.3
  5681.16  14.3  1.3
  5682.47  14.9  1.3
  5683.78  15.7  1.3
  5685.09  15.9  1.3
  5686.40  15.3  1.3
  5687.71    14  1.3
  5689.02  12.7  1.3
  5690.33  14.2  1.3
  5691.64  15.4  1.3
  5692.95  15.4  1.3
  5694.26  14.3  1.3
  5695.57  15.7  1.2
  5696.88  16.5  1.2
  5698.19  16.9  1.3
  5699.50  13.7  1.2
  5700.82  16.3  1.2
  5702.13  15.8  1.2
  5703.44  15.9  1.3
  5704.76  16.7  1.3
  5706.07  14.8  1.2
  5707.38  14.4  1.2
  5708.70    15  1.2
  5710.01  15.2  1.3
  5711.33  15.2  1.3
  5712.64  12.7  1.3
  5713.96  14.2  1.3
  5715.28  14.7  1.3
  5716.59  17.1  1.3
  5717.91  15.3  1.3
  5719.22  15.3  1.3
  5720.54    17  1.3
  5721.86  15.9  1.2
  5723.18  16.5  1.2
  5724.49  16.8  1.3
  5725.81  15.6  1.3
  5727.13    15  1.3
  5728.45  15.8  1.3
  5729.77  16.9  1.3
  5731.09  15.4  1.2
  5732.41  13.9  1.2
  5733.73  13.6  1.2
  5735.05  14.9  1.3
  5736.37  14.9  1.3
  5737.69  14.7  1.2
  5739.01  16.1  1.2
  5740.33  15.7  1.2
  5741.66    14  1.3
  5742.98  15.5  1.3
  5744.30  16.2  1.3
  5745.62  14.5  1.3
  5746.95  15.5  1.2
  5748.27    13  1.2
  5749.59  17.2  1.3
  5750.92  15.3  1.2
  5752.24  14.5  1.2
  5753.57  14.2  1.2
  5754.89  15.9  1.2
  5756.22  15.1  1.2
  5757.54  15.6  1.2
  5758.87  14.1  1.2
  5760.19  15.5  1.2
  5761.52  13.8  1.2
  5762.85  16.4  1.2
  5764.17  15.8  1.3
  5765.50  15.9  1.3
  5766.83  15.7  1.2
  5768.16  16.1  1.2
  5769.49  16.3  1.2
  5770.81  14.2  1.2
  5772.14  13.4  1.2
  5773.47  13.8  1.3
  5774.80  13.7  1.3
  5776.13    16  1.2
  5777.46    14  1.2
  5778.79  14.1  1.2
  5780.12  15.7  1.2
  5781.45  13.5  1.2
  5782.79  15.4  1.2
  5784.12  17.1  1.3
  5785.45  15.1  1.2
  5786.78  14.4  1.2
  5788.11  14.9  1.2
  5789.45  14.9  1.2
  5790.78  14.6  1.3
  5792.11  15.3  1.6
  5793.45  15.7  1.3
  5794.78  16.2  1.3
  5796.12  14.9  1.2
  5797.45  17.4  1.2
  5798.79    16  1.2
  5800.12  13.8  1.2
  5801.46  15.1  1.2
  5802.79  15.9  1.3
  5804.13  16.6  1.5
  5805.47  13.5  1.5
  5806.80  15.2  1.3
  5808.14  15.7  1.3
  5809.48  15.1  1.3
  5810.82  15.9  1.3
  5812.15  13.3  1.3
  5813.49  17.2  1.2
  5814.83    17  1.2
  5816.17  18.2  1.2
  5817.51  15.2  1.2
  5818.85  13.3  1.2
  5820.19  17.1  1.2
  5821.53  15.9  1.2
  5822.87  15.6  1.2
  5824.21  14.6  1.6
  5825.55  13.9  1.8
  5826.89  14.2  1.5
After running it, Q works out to 0.7 A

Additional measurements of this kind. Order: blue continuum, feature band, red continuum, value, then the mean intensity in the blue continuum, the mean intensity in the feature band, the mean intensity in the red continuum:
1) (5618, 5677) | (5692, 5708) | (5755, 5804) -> 0.2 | 16.1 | 15.5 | 15.2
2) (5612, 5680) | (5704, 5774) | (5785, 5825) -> 2.2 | 16.1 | 15.2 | 15.5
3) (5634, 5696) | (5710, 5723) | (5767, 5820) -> 0.2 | 15.8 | 15.3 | 15.2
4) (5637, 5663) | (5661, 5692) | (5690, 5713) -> 1.0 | 16.6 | 15.4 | 15.3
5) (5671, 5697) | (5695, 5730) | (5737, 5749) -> -0.8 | 15.4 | 15.6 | 15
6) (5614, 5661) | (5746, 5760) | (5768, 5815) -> 0.3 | 16.2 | 15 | 15.2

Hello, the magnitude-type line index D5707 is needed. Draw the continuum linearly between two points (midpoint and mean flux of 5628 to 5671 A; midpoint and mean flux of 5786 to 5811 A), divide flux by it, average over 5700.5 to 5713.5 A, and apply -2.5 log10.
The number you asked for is 0.04 mag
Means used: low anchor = 16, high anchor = 15.3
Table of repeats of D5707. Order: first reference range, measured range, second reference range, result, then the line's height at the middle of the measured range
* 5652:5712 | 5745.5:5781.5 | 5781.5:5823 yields 0.038 mag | 15.5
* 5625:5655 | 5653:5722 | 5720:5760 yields 0.012 mag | 15.7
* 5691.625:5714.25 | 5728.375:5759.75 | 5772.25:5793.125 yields -0.006 mag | 15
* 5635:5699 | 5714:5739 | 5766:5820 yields 0.005 mag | 15.6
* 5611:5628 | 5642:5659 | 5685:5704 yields -0.063 mag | 15.8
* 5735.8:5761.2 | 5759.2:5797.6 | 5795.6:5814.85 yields 0.012 mag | 15.3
